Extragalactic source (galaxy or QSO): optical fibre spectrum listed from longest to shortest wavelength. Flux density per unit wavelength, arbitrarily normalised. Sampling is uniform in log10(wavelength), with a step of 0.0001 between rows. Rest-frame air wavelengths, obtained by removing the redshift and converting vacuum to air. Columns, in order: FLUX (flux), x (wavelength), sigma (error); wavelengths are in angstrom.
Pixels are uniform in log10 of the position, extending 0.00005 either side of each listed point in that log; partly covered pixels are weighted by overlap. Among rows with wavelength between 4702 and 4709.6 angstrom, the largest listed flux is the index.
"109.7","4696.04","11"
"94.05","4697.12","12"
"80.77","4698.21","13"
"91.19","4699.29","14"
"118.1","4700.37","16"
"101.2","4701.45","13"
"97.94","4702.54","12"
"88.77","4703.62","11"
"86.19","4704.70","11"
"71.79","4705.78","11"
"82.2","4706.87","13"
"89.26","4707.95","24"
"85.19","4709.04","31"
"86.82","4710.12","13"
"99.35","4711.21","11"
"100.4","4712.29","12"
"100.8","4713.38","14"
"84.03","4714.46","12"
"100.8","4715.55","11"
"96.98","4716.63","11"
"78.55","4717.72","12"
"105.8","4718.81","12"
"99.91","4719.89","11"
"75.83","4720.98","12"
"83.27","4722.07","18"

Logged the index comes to 97.94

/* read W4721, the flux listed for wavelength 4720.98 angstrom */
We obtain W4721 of 75.83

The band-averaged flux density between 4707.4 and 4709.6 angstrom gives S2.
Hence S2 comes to 87.3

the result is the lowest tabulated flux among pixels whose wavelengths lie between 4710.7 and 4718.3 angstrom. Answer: 78.55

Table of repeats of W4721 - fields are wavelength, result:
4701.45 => 101.2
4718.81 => 105.8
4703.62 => 88.77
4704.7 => 86.19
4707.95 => 89.26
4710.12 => 86.82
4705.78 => 71.79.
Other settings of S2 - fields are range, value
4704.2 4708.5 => 82.2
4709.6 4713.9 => 96.8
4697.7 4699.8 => 86.1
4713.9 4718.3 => 90.3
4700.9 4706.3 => 89.4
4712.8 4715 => 92.6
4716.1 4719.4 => 93.8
